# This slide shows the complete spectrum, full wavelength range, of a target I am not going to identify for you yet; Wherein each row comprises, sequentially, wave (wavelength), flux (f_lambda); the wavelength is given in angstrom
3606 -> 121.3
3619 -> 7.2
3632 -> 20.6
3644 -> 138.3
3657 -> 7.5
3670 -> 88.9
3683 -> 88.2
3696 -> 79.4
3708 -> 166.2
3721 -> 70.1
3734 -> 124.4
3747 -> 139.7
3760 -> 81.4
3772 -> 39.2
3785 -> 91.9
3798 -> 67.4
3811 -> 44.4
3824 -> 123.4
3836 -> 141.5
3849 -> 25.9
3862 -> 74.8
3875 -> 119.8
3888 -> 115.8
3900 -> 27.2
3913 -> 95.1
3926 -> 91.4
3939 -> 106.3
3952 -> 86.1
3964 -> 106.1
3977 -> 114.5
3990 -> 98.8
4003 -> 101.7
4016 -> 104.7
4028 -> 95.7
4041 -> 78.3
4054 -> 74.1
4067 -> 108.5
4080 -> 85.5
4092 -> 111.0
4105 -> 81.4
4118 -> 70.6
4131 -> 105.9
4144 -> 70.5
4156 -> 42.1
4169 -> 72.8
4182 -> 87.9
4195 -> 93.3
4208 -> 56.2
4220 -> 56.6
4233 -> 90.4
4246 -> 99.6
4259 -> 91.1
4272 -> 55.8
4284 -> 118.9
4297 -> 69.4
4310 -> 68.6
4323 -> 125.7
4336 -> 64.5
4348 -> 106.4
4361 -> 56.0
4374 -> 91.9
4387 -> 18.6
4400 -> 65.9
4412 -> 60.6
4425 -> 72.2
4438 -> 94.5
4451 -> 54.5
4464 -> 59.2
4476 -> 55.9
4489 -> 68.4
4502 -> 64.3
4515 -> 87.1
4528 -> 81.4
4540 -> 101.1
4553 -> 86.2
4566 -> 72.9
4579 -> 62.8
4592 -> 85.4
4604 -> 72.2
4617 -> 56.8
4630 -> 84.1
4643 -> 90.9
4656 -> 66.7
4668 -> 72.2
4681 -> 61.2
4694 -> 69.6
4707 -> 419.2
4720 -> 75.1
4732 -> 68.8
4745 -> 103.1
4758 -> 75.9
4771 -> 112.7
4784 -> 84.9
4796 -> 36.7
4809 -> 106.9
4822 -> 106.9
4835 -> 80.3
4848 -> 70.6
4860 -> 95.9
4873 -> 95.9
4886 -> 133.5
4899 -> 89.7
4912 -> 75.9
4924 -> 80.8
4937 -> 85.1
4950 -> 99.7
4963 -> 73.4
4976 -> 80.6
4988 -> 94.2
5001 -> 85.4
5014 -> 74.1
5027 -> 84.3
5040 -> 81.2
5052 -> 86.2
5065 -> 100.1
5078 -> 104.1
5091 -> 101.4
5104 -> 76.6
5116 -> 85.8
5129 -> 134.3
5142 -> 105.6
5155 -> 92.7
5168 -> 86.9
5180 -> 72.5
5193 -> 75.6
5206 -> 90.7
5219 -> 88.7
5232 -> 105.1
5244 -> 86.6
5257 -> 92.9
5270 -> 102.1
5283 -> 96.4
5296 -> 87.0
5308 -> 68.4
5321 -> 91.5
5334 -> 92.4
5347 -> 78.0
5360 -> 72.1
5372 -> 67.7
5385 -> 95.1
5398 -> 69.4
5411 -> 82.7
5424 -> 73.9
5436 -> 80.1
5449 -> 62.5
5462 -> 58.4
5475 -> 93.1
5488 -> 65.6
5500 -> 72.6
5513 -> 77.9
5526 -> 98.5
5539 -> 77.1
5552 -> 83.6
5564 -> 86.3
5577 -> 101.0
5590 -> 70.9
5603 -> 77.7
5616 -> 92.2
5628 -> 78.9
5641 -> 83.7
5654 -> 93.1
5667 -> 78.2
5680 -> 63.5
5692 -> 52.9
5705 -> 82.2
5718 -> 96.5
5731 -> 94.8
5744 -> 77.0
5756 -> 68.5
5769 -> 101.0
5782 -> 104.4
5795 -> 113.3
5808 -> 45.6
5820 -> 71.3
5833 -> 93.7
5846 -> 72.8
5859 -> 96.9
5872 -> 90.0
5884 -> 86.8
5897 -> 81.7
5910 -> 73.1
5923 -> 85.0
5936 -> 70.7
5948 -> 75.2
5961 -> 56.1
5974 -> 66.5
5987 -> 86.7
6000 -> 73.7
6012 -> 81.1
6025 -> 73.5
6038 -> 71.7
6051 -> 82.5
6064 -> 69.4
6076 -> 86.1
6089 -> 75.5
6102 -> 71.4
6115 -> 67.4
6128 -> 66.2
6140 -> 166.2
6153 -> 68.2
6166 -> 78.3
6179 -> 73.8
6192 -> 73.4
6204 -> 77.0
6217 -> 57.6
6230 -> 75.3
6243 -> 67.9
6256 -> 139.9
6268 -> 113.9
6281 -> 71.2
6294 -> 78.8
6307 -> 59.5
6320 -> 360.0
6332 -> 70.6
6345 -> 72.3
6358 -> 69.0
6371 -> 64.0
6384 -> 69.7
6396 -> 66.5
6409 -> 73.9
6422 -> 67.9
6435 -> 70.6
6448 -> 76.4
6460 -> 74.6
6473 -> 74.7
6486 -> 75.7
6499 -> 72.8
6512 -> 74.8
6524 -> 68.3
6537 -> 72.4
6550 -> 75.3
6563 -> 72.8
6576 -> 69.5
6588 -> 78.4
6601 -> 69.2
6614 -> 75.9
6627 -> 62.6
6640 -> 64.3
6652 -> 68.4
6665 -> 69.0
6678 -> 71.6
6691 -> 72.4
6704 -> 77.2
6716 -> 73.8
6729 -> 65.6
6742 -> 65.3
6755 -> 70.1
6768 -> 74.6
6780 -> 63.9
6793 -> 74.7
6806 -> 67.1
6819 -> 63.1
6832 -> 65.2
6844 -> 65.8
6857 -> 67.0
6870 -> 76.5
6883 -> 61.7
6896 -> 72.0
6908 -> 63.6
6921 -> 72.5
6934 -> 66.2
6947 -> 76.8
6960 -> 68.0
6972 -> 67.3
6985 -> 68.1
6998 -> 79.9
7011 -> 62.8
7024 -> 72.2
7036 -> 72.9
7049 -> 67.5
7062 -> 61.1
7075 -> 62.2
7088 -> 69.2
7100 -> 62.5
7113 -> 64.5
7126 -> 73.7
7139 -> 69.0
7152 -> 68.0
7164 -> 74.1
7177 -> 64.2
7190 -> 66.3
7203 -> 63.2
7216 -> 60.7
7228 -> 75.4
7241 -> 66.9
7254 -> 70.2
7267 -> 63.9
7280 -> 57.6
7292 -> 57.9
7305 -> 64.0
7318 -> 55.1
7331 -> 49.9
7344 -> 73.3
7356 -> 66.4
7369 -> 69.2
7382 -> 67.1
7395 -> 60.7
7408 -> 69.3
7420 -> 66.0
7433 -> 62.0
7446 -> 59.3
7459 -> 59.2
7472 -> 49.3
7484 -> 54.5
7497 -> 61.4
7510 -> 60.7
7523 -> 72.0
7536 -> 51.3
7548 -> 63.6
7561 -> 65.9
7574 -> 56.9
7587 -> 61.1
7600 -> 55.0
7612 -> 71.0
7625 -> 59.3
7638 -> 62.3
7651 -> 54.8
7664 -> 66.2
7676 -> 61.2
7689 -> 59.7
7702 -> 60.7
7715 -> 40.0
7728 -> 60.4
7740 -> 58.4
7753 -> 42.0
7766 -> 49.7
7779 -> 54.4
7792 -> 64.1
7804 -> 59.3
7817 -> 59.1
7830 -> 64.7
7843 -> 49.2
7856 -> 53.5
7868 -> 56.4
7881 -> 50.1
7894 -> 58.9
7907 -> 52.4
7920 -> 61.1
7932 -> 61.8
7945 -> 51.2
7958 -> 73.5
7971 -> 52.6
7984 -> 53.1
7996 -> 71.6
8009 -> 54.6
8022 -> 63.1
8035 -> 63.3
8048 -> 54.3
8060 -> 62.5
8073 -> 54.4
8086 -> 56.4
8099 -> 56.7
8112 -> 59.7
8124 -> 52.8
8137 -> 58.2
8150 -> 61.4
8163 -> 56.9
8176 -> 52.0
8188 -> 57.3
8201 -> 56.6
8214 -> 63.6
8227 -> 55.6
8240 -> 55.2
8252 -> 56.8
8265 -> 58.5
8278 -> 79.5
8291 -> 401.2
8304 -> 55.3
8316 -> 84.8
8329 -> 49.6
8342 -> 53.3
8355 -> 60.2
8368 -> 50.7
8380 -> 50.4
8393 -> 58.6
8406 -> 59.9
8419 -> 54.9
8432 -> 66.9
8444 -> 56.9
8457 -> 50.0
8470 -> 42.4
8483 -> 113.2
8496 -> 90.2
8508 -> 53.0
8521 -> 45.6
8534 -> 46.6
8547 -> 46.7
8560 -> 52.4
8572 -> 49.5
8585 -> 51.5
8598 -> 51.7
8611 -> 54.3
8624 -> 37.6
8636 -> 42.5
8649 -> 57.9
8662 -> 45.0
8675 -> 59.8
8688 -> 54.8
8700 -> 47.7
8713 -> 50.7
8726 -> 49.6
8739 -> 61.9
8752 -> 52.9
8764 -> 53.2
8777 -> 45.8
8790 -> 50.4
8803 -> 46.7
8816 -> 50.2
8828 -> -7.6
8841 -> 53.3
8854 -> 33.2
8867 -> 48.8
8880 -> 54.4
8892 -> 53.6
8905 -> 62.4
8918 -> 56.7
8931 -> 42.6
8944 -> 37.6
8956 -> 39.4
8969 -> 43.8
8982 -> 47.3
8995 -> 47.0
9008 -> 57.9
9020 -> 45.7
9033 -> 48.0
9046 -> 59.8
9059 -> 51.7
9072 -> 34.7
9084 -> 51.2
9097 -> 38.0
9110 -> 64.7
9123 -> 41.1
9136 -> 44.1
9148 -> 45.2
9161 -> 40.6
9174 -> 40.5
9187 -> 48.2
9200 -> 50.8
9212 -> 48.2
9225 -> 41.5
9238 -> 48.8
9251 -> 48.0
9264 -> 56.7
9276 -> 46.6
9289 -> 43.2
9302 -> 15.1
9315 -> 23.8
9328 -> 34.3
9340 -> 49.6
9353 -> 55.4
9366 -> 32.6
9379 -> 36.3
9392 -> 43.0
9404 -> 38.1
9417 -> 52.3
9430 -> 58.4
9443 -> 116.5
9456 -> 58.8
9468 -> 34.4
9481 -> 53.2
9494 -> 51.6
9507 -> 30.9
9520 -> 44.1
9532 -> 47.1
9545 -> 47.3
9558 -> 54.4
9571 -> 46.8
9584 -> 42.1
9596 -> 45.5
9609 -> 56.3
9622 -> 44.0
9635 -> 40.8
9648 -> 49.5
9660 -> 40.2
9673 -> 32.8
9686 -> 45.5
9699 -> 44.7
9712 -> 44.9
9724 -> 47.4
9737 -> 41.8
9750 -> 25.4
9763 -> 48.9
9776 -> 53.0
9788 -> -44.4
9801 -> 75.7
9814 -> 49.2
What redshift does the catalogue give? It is 0.262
